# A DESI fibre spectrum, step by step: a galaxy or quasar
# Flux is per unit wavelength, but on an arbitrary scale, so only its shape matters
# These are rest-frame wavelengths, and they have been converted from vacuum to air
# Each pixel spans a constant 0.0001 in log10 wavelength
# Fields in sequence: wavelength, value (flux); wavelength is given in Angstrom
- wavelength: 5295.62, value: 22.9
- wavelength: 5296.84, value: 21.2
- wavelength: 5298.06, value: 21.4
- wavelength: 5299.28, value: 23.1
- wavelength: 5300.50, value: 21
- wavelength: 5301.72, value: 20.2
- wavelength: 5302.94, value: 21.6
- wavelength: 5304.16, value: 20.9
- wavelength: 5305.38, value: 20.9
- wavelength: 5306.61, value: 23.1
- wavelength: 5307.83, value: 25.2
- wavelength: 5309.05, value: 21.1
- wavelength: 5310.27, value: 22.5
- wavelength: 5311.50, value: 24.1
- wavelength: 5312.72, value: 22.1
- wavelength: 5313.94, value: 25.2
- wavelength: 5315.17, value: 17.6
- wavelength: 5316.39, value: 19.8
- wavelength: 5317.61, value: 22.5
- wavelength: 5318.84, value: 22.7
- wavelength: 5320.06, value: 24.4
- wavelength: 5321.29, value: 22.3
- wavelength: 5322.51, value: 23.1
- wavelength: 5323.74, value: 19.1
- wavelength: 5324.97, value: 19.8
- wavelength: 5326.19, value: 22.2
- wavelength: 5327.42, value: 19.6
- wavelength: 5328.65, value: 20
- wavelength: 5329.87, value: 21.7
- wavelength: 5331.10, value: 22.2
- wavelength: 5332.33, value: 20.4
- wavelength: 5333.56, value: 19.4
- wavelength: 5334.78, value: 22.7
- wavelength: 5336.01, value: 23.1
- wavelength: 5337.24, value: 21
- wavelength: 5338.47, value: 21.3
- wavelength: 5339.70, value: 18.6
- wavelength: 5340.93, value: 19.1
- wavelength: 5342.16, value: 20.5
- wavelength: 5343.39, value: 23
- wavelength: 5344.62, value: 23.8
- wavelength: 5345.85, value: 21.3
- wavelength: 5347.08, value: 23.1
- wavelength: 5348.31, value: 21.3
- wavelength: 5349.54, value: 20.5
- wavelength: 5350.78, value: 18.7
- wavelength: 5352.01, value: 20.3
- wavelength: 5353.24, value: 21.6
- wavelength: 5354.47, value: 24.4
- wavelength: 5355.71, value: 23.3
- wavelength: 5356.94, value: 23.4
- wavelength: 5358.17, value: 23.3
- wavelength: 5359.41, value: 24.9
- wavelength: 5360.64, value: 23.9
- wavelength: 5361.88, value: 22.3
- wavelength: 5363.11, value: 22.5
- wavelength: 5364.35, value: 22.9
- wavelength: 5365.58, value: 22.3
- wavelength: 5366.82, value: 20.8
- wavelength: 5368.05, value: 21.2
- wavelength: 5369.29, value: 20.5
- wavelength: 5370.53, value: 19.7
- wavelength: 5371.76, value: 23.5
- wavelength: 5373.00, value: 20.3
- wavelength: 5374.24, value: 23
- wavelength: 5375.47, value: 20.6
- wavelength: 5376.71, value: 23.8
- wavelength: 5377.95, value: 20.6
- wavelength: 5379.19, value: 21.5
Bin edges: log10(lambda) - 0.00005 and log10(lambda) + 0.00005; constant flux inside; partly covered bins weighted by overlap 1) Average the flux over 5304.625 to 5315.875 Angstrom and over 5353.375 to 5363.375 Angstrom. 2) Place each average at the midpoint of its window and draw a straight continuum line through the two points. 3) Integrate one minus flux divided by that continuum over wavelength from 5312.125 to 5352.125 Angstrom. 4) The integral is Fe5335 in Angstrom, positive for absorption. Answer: 2.7 Angstrom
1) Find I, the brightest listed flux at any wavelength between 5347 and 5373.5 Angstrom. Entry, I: 24.9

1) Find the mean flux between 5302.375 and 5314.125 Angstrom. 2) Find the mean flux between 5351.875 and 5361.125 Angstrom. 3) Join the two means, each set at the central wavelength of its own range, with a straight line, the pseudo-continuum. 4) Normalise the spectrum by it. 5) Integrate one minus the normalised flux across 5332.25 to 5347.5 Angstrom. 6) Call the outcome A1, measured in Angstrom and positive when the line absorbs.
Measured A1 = 1.13 Angstrom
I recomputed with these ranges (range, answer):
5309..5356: 25.2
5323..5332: 22.2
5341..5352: 23.8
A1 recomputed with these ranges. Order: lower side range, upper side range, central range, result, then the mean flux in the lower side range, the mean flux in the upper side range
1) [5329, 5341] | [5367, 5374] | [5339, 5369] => -1.2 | 21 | 21.1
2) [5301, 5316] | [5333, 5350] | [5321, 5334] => 0.5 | 22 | 21.4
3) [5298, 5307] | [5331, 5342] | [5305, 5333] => -0.9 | 21.5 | 20.8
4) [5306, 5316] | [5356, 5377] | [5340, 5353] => 0.7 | 22.6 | 22.3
